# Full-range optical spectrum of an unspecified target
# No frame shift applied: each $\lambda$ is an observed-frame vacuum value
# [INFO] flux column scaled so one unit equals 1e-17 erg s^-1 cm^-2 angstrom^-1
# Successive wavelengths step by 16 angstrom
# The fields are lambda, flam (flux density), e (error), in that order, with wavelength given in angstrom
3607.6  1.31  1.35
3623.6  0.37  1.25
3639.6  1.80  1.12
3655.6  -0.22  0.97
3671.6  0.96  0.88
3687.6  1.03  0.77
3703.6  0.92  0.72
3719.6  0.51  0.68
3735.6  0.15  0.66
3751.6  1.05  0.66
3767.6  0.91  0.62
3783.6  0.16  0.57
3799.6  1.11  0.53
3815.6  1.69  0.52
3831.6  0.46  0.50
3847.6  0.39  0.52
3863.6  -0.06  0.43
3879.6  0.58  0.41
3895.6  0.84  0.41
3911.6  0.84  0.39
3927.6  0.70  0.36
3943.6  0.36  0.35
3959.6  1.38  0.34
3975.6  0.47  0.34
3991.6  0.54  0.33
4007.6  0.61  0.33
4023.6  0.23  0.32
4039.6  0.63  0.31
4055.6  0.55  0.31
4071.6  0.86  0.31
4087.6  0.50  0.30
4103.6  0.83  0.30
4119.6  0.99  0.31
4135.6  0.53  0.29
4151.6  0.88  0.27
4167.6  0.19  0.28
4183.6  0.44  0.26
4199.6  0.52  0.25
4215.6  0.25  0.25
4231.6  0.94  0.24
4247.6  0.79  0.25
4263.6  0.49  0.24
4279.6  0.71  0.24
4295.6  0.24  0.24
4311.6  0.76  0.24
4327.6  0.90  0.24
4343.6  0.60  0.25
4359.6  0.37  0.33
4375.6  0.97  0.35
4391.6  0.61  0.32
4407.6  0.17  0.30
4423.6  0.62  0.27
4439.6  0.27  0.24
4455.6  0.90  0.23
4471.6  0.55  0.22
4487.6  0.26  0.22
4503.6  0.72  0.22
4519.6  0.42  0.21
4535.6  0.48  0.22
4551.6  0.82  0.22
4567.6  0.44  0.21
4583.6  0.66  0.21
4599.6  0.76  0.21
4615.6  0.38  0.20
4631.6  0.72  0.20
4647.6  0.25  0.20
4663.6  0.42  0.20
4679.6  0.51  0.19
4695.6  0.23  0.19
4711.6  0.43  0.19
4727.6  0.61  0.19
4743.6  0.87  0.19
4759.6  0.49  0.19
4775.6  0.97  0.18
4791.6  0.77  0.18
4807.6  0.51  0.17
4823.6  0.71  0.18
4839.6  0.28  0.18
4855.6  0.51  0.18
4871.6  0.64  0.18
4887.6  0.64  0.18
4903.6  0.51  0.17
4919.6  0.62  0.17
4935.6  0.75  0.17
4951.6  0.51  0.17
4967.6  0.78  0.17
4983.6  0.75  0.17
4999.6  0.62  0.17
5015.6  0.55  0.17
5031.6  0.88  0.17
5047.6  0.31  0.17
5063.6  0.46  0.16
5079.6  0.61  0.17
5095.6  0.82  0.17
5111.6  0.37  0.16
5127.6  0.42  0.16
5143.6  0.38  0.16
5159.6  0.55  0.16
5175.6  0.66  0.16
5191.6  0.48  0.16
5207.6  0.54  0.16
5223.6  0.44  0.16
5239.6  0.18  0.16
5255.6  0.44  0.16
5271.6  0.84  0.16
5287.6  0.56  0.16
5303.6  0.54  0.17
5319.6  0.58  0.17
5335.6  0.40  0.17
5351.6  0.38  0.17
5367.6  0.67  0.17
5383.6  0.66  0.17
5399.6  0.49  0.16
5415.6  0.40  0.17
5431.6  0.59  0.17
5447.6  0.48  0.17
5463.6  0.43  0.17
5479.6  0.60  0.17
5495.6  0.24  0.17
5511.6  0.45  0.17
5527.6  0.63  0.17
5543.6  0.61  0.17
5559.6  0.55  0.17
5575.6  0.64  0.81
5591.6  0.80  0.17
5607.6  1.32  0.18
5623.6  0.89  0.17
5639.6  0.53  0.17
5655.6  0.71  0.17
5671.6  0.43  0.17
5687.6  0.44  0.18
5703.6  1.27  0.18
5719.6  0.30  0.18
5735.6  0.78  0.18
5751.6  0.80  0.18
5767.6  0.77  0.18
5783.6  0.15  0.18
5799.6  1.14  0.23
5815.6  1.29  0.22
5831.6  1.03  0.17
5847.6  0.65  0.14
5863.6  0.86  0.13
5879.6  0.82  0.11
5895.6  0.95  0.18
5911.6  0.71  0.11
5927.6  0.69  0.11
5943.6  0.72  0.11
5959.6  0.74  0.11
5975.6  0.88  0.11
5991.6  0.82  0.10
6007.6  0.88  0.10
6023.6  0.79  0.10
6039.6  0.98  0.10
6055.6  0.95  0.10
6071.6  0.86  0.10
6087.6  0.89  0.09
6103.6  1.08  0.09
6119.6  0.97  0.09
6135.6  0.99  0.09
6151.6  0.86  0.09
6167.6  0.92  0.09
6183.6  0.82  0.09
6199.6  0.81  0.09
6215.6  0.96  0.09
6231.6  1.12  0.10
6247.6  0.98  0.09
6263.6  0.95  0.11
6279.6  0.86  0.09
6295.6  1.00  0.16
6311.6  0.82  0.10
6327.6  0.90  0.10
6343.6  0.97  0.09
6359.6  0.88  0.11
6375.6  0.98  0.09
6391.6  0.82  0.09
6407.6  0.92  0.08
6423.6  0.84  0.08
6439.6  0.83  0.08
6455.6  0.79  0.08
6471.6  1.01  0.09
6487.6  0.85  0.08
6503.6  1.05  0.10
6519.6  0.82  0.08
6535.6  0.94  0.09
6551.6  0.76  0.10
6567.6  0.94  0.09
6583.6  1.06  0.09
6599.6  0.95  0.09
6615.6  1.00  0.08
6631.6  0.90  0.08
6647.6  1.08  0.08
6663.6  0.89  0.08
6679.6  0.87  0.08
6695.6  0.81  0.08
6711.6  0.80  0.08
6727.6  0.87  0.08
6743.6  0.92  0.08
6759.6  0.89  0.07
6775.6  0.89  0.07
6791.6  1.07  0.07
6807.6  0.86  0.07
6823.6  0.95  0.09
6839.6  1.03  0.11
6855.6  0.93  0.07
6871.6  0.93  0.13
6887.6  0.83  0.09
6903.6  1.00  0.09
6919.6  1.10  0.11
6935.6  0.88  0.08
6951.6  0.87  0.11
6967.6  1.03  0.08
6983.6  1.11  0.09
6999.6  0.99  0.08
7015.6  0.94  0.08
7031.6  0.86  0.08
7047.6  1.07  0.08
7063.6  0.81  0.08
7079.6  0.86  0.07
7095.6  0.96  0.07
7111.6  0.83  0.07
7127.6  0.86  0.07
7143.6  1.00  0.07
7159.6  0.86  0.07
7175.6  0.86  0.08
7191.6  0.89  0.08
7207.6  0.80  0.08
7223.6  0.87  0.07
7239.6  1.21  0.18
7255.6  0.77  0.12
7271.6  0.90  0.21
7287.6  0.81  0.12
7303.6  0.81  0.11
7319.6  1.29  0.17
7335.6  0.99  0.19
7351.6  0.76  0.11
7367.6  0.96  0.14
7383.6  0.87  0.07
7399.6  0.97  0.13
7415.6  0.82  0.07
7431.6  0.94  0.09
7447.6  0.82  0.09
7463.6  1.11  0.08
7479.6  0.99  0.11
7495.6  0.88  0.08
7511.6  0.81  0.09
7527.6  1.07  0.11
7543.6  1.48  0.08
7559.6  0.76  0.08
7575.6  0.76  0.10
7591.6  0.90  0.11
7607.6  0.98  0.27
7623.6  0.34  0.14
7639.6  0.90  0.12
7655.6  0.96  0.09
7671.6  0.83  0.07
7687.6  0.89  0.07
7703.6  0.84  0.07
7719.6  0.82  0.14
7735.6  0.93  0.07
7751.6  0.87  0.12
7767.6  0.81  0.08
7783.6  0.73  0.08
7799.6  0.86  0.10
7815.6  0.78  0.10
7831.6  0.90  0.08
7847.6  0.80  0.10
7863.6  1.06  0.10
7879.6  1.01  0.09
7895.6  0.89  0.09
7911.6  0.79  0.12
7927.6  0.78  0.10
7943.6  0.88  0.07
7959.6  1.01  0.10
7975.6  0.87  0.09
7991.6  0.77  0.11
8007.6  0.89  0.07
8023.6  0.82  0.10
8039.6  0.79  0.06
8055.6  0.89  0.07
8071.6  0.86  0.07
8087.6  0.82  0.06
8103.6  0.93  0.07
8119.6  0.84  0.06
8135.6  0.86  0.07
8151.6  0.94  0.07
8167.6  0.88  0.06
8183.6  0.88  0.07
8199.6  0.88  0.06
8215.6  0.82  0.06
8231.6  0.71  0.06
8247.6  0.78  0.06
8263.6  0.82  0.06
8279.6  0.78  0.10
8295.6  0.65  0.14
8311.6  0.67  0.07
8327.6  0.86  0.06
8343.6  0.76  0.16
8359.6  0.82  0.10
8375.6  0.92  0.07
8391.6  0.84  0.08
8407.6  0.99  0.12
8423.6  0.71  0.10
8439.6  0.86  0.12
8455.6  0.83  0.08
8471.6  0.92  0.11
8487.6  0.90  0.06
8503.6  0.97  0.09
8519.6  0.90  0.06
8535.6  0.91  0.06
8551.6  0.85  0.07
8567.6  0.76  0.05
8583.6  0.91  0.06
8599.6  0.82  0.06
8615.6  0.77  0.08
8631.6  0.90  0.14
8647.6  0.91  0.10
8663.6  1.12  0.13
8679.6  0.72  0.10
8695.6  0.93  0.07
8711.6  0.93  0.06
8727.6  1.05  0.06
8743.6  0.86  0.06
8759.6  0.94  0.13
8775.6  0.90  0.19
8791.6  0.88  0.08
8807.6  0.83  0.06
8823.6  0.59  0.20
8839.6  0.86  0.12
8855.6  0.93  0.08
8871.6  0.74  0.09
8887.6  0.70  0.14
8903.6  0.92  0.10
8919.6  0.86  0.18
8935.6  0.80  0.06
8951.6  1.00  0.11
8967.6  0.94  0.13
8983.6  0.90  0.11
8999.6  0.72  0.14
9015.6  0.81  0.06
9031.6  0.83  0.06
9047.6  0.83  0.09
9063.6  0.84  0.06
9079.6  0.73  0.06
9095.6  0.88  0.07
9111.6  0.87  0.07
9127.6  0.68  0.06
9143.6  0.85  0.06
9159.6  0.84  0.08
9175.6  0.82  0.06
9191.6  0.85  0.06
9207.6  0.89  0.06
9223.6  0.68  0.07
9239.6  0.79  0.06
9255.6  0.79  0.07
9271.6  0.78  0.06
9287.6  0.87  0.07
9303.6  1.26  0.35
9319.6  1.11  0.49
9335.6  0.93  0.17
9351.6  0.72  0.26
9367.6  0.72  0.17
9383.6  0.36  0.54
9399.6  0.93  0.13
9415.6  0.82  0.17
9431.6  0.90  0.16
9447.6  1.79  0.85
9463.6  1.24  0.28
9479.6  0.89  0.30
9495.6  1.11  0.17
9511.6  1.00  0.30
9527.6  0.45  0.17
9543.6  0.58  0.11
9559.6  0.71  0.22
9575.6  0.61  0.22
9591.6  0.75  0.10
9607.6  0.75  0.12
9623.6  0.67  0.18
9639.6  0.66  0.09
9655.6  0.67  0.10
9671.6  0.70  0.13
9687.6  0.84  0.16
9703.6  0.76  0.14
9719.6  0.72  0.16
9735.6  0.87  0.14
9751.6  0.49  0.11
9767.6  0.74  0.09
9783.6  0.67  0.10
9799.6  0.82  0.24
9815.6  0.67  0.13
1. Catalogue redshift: 0.51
